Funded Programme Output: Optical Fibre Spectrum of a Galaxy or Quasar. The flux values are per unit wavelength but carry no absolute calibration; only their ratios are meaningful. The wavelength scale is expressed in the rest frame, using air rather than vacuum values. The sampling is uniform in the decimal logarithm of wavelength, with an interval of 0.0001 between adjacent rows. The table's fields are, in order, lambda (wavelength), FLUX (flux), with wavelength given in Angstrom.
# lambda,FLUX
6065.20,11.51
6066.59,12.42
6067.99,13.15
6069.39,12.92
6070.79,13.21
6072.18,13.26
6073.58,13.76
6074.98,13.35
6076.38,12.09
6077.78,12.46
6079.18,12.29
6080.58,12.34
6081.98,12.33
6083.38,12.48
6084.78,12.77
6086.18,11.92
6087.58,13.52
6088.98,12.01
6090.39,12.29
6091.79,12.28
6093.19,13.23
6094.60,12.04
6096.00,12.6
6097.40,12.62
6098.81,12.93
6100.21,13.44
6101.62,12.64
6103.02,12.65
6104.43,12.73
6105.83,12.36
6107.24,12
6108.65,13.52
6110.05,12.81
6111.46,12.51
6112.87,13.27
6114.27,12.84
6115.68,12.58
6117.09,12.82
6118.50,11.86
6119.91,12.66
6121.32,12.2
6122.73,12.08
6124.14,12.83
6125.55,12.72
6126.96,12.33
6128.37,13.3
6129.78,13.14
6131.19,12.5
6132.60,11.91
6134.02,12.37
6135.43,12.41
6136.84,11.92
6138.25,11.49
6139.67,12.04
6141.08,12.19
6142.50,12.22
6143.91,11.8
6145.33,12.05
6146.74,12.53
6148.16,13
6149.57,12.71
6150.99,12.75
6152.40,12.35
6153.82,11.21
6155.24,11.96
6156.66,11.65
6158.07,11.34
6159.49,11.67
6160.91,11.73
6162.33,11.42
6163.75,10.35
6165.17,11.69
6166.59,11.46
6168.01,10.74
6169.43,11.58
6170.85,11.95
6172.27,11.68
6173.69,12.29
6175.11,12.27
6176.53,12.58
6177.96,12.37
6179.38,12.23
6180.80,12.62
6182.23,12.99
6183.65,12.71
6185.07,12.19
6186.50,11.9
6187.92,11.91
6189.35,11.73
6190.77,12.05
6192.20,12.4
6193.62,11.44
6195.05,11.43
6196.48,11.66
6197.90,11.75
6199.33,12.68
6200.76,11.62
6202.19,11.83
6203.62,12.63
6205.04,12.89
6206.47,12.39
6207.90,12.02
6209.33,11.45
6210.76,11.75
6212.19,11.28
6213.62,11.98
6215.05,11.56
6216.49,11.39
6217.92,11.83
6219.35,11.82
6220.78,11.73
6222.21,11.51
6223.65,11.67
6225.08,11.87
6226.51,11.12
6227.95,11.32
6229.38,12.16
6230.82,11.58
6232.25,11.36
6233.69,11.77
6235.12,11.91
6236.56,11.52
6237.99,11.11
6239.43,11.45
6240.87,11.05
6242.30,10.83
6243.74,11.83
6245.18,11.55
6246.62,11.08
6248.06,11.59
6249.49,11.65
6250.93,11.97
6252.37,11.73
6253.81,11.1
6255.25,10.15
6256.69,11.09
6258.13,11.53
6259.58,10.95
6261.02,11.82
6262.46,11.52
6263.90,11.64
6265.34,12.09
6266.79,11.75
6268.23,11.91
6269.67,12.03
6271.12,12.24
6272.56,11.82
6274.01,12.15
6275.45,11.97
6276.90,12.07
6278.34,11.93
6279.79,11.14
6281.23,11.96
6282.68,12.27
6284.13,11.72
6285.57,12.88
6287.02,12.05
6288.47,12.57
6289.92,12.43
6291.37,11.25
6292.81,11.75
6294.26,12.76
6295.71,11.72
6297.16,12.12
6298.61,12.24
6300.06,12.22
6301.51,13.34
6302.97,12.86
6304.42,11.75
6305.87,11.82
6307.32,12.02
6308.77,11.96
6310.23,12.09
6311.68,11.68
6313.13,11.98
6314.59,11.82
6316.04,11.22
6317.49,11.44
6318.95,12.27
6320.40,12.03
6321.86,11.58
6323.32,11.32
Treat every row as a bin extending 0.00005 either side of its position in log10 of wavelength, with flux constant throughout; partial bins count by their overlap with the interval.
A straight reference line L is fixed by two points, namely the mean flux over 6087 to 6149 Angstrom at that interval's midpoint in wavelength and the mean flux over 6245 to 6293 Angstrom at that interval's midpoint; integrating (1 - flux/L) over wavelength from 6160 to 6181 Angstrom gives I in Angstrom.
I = 0.8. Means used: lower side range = 12.5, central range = 11.8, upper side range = 11.7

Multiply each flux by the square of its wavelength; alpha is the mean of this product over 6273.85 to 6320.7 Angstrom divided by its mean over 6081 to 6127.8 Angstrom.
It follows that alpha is 1.02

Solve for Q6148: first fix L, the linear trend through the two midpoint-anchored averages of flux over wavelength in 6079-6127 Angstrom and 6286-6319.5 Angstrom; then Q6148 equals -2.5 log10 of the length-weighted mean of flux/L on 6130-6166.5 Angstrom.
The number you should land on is 0.04 mag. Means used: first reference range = 12.6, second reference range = 12.1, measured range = 12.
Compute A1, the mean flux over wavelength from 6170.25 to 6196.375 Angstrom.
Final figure 12.1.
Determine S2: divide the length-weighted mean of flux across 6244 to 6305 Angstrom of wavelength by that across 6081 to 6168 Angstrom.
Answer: 0.96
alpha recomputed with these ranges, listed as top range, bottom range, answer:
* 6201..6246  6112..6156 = 0.97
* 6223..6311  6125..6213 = 1.01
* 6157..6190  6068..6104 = 0.96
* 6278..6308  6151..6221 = 1.06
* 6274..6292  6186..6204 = 1.04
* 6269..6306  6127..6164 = 1.05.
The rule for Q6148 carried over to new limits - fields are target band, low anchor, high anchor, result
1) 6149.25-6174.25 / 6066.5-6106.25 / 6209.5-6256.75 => 0.04 mag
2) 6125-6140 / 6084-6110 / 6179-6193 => 0.01 mag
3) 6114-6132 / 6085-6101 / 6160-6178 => -0.03 mag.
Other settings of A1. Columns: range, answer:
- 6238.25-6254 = 11.4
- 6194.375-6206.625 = 12.1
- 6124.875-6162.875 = 12.2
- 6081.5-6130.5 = 12.6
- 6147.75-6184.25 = 12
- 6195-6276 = 11.7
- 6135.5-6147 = 12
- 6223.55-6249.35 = 11.5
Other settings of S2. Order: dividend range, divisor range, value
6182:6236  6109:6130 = 0.94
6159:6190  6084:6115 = 0.94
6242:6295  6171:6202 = 0.97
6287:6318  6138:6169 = 1.02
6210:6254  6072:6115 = 0.91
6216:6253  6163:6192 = 0.97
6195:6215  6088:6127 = 0.95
